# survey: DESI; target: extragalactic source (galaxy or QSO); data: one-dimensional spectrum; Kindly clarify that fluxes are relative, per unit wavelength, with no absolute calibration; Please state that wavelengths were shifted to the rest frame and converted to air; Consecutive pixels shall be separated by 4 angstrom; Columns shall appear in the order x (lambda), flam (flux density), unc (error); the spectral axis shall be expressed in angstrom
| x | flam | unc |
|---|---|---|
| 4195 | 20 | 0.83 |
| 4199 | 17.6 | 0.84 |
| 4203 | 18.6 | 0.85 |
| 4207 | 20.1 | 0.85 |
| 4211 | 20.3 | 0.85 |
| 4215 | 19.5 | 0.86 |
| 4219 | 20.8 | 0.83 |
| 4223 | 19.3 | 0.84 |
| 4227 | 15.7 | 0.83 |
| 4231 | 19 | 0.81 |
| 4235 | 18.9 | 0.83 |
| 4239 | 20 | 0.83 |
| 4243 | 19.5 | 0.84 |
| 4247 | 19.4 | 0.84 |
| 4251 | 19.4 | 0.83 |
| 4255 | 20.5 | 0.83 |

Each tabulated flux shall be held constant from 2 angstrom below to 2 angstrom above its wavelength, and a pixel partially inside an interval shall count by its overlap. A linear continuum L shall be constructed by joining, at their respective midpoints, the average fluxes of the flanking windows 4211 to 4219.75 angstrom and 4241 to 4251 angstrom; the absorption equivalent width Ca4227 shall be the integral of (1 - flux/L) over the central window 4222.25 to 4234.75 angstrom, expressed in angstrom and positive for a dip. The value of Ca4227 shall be 1.14 angstrom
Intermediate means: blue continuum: 20.1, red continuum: 19.4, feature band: 18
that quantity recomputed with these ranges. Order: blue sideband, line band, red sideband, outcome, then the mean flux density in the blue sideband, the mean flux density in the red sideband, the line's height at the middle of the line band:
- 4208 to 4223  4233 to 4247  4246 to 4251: 0.08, 20.1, 19.4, 19.6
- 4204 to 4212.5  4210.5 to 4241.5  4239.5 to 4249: 1.00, 20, 19.5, 19.8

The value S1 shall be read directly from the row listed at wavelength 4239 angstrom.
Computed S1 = 20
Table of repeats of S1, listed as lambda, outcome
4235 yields 18.9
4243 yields 19.5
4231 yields 19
